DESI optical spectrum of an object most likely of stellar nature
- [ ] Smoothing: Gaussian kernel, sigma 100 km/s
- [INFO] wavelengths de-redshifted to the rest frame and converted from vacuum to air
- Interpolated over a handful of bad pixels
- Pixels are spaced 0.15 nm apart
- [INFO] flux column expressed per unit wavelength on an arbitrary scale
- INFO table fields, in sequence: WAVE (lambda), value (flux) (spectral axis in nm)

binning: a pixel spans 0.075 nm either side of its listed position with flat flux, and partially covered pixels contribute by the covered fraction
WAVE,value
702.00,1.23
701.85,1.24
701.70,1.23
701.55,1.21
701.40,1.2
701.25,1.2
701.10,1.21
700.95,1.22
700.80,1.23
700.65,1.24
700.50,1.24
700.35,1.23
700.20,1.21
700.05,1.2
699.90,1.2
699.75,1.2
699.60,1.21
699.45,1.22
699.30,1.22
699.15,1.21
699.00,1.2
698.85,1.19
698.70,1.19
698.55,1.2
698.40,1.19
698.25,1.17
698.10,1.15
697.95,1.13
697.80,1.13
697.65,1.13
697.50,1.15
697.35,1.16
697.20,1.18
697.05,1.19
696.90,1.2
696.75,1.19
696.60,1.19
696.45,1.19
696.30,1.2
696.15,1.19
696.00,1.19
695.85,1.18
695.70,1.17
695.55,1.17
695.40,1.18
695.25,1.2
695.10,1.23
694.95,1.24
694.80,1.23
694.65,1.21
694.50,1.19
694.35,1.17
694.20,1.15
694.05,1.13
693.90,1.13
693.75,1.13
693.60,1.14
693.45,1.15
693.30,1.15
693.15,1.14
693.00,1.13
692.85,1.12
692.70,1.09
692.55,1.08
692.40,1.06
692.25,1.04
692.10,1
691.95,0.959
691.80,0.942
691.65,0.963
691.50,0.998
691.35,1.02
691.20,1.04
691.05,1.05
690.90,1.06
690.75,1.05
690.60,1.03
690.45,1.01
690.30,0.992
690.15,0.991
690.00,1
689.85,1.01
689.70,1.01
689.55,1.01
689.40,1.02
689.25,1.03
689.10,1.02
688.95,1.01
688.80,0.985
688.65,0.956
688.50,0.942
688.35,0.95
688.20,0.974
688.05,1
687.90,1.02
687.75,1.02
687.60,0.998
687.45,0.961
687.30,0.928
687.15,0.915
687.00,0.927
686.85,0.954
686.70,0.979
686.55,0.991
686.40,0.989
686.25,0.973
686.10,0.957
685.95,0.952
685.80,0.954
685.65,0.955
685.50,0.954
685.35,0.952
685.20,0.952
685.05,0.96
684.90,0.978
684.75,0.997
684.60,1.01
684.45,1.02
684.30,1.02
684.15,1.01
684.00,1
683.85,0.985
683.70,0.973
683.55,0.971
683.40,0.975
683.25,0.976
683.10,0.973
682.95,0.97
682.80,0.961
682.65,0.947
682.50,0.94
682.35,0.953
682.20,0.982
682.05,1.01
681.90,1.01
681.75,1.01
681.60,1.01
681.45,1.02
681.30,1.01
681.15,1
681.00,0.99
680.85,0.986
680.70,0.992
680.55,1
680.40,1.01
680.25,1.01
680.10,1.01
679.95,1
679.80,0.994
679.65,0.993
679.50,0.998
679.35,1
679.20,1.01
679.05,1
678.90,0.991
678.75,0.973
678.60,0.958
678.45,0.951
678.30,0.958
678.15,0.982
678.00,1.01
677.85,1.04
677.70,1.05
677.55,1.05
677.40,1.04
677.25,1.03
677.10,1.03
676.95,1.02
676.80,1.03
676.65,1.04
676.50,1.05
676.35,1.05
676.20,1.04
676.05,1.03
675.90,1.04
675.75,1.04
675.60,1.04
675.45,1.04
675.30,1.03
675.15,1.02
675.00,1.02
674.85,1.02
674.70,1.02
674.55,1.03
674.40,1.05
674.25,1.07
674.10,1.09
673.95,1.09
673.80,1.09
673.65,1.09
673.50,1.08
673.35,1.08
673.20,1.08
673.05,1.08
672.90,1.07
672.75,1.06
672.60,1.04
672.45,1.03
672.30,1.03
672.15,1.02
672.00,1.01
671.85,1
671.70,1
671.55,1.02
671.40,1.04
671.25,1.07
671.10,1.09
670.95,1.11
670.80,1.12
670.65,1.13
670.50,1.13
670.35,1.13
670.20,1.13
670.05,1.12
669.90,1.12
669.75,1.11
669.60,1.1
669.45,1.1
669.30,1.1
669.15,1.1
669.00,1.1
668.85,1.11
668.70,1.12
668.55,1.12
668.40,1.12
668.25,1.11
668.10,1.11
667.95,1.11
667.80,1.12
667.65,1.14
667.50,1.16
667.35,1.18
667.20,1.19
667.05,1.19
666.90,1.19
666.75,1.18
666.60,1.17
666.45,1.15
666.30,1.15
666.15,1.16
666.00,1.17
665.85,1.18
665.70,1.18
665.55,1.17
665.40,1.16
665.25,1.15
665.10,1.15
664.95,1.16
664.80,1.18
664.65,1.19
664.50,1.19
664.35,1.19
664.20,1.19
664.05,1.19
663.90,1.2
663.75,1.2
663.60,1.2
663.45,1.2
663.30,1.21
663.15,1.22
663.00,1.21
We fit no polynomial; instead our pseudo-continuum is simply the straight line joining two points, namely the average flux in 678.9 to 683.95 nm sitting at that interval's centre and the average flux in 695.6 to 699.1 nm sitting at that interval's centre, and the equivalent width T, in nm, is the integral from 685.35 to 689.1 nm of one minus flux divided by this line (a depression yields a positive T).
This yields 0.31 nm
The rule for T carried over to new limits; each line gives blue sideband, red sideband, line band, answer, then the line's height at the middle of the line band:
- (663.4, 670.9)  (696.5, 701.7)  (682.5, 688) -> 0.944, 1.18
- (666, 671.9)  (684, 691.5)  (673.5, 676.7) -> 0.086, 1.08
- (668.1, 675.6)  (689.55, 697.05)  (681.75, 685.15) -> 0.340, 1.09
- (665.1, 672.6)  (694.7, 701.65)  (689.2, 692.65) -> 0.467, 1.18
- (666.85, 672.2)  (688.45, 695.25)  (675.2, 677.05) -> 0.098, 1.1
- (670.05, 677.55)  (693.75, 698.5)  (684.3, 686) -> 0.218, 1.12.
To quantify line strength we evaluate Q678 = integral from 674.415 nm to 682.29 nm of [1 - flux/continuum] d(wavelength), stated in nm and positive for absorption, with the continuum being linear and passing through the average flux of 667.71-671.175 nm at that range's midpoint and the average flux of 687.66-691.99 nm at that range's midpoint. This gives 0.38 nm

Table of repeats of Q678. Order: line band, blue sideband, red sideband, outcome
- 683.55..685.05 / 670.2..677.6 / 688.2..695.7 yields 0.10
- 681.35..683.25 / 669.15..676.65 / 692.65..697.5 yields 0.22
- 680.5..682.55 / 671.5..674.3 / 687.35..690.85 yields 0.06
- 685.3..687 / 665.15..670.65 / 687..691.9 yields 0.09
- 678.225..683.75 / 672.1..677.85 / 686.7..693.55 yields 0.26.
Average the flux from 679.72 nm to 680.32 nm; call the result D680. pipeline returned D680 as 1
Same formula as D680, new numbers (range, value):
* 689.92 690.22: 0.996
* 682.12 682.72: 0.956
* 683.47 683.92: 0.976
